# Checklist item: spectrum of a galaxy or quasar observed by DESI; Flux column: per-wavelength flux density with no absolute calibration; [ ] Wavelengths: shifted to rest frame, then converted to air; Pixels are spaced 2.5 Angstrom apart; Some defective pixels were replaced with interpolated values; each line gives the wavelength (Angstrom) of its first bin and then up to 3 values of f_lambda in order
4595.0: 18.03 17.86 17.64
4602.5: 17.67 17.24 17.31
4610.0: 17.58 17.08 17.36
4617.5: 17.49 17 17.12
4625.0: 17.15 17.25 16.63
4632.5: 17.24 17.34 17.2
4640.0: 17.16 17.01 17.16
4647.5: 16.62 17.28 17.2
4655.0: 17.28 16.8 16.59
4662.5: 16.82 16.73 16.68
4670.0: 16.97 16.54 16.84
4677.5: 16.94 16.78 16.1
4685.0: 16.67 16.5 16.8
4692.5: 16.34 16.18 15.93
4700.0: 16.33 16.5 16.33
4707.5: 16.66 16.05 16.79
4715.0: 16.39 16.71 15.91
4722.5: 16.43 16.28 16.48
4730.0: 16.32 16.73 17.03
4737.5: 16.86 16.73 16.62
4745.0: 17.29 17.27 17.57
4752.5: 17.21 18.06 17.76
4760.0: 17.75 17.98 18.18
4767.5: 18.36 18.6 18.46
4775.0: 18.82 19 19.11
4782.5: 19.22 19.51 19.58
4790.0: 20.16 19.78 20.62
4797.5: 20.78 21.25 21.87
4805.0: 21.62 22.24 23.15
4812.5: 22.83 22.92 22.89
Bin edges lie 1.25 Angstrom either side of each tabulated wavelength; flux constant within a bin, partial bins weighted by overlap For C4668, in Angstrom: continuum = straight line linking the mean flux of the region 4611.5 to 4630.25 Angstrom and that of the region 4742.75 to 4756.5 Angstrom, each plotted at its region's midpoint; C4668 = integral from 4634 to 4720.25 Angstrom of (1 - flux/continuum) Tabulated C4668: 2.89 Angstrom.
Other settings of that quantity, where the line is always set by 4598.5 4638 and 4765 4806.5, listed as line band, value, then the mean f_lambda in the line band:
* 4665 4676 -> 0.79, 16.8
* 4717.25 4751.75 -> 4.11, 16.7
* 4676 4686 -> 0.87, 16.6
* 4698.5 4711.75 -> 1.56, 16.4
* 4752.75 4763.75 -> 0.87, 17.8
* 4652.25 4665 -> 0.70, 16.9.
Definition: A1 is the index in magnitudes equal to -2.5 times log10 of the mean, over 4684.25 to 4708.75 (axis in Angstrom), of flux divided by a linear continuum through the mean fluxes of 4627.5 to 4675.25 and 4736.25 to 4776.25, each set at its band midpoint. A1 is 0.06 mag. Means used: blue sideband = 17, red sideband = 17.7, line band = 16.4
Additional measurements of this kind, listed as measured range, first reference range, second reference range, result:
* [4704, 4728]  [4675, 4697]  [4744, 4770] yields 0.04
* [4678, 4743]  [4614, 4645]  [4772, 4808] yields 0.13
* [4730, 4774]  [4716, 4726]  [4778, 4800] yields 0.03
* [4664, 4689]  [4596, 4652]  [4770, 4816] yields 0.10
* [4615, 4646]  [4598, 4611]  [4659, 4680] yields 0.00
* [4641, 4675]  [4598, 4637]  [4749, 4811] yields 0.06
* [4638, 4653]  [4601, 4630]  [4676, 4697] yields -0.01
